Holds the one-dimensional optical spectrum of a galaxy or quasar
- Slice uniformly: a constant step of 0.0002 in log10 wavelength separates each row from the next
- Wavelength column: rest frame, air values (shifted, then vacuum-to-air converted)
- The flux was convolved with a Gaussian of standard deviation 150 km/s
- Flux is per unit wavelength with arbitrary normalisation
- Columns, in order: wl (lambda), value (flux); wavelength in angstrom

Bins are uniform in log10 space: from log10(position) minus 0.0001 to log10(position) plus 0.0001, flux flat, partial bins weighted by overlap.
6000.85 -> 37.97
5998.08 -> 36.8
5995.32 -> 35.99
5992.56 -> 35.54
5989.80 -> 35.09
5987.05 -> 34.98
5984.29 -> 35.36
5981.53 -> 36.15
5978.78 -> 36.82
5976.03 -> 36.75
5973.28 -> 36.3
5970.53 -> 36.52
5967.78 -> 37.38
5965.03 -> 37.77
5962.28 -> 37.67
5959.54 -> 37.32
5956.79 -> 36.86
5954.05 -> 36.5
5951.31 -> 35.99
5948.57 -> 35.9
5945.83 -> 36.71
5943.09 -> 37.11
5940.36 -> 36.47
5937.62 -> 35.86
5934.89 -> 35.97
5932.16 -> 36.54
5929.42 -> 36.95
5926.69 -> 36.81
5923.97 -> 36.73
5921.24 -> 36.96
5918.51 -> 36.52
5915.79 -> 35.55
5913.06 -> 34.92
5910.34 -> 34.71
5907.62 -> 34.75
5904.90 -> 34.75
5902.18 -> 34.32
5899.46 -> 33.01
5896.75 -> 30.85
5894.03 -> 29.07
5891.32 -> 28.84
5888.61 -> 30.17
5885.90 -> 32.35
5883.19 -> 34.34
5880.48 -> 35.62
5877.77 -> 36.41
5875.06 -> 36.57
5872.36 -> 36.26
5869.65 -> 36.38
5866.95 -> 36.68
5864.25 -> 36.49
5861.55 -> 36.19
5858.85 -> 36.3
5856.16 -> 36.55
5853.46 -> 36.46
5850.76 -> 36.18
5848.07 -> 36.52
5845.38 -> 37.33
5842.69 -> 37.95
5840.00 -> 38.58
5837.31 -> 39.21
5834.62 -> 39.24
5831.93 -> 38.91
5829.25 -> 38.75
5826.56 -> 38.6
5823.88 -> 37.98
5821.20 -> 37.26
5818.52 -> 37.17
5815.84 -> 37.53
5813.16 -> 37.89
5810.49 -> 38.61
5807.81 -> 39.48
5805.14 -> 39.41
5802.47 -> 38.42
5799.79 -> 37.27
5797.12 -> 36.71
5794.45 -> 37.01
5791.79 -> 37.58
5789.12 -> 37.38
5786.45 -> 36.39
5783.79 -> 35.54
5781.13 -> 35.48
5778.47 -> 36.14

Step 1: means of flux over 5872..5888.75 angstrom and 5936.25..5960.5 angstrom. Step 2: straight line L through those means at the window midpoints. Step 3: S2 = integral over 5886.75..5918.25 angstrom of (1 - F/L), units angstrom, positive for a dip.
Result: 2.13 angstrom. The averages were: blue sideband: 34.7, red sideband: 36.5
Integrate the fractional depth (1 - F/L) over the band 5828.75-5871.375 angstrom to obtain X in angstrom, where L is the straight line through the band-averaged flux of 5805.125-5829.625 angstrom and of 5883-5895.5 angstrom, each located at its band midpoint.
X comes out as -3.2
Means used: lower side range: 38.2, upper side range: 30.6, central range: 37.3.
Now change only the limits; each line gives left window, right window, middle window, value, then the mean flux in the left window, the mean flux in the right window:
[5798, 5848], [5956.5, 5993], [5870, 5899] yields 3.4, 38.2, 36.5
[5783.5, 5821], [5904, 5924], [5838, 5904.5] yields 2.5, 37.6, 35.6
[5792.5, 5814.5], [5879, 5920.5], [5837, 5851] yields -0.6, 38.1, 33.4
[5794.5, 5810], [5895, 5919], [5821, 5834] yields -0.4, 38.2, 34.2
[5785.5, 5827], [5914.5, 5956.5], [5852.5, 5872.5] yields 0.4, 37.8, 36.5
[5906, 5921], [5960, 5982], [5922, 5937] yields -0.3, 35.4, 37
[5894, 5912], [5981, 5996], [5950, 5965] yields -1.0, 33.4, 35.5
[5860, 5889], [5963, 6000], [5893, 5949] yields 0.8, 35.4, 36.3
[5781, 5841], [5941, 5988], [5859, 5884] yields 0.8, 37.9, 36.6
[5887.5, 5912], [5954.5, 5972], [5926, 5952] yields -0.8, 32.3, 37.2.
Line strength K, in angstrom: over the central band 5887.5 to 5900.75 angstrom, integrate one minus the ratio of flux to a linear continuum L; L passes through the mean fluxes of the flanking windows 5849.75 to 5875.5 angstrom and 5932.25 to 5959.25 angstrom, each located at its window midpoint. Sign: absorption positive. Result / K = 2.2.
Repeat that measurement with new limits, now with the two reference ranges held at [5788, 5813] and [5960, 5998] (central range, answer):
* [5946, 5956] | 0.1 angstrom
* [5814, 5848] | -0.4 angstrom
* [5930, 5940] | 0.2 angstrom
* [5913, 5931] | 0.2 angstrom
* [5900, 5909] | 0.6 angstrom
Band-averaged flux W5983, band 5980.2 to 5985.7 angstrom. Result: 35.7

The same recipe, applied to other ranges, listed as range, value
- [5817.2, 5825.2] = 37.5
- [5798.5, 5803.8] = 37.8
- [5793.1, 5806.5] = 37.8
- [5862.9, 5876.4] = 36.5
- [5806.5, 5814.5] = 38.7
